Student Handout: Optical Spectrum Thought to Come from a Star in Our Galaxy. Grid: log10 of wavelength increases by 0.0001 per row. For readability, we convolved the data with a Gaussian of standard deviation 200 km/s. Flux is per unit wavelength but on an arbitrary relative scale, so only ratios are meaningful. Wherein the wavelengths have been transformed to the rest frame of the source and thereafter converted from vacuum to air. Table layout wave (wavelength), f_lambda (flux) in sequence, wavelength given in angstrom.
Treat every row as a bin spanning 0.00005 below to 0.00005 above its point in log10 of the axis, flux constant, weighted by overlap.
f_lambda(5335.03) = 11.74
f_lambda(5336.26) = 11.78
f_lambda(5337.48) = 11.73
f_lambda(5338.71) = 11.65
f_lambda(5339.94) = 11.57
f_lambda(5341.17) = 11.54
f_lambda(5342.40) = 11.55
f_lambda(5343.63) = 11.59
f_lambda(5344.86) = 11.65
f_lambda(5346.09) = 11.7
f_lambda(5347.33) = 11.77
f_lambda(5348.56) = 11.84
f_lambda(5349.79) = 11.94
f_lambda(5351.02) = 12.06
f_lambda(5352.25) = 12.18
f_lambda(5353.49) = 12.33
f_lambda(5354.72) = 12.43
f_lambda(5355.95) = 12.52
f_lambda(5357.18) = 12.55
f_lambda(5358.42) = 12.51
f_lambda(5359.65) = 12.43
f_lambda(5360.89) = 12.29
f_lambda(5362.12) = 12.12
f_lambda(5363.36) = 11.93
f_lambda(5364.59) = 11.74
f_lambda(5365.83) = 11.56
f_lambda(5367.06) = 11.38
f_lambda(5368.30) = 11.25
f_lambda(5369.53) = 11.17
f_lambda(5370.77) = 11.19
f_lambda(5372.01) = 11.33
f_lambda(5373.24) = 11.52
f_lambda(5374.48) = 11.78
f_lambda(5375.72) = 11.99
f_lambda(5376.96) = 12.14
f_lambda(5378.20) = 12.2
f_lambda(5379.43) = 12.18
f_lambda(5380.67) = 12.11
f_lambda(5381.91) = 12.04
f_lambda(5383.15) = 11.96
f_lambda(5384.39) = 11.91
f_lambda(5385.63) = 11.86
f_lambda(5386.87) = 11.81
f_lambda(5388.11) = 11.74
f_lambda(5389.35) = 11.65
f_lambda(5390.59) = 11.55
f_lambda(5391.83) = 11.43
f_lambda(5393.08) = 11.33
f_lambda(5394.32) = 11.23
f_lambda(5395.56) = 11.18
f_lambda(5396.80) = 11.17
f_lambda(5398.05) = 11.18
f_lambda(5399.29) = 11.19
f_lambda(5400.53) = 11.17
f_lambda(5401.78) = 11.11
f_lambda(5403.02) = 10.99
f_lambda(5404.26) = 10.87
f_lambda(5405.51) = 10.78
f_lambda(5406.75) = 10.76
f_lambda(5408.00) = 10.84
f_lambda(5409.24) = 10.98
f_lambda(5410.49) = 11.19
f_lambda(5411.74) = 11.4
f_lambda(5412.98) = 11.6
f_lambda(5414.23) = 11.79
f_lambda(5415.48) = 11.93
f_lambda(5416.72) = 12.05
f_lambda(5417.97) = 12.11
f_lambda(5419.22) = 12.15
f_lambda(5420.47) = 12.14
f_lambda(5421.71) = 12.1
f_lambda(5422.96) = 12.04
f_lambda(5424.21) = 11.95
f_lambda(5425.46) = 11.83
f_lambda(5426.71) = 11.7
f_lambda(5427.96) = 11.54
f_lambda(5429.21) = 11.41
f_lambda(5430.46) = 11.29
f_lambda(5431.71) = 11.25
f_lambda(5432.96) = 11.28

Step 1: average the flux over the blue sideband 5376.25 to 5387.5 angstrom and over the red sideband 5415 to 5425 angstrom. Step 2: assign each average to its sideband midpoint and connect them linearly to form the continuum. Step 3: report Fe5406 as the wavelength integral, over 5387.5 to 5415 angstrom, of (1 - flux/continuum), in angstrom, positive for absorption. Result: 1.8 angstrom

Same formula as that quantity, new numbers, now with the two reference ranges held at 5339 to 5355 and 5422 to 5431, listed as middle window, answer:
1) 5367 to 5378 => 0.2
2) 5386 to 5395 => 0.2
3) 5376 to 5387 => -0.2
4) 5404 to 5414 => 0.5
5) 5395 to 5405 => 0.5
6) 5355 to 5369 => -0.3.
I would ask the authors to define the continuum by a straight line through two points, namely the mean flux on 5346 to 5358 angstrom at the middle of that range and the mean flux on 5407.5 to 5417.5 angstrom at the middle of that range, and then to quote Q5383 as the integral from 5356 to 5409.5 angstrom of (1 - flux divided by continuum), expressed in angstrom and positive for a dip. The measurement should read 1.01 angstrom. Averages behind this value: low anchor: 12.2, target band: 11.6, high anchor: 11.5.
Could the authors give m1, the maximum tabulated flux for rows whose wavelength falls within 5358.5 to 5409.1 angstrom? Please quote 12.43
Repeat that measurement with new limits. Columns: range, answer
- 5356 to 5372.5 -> 12.55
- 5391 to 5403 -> 11.43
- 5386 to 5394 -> 11.81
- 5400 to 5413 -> 11.6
